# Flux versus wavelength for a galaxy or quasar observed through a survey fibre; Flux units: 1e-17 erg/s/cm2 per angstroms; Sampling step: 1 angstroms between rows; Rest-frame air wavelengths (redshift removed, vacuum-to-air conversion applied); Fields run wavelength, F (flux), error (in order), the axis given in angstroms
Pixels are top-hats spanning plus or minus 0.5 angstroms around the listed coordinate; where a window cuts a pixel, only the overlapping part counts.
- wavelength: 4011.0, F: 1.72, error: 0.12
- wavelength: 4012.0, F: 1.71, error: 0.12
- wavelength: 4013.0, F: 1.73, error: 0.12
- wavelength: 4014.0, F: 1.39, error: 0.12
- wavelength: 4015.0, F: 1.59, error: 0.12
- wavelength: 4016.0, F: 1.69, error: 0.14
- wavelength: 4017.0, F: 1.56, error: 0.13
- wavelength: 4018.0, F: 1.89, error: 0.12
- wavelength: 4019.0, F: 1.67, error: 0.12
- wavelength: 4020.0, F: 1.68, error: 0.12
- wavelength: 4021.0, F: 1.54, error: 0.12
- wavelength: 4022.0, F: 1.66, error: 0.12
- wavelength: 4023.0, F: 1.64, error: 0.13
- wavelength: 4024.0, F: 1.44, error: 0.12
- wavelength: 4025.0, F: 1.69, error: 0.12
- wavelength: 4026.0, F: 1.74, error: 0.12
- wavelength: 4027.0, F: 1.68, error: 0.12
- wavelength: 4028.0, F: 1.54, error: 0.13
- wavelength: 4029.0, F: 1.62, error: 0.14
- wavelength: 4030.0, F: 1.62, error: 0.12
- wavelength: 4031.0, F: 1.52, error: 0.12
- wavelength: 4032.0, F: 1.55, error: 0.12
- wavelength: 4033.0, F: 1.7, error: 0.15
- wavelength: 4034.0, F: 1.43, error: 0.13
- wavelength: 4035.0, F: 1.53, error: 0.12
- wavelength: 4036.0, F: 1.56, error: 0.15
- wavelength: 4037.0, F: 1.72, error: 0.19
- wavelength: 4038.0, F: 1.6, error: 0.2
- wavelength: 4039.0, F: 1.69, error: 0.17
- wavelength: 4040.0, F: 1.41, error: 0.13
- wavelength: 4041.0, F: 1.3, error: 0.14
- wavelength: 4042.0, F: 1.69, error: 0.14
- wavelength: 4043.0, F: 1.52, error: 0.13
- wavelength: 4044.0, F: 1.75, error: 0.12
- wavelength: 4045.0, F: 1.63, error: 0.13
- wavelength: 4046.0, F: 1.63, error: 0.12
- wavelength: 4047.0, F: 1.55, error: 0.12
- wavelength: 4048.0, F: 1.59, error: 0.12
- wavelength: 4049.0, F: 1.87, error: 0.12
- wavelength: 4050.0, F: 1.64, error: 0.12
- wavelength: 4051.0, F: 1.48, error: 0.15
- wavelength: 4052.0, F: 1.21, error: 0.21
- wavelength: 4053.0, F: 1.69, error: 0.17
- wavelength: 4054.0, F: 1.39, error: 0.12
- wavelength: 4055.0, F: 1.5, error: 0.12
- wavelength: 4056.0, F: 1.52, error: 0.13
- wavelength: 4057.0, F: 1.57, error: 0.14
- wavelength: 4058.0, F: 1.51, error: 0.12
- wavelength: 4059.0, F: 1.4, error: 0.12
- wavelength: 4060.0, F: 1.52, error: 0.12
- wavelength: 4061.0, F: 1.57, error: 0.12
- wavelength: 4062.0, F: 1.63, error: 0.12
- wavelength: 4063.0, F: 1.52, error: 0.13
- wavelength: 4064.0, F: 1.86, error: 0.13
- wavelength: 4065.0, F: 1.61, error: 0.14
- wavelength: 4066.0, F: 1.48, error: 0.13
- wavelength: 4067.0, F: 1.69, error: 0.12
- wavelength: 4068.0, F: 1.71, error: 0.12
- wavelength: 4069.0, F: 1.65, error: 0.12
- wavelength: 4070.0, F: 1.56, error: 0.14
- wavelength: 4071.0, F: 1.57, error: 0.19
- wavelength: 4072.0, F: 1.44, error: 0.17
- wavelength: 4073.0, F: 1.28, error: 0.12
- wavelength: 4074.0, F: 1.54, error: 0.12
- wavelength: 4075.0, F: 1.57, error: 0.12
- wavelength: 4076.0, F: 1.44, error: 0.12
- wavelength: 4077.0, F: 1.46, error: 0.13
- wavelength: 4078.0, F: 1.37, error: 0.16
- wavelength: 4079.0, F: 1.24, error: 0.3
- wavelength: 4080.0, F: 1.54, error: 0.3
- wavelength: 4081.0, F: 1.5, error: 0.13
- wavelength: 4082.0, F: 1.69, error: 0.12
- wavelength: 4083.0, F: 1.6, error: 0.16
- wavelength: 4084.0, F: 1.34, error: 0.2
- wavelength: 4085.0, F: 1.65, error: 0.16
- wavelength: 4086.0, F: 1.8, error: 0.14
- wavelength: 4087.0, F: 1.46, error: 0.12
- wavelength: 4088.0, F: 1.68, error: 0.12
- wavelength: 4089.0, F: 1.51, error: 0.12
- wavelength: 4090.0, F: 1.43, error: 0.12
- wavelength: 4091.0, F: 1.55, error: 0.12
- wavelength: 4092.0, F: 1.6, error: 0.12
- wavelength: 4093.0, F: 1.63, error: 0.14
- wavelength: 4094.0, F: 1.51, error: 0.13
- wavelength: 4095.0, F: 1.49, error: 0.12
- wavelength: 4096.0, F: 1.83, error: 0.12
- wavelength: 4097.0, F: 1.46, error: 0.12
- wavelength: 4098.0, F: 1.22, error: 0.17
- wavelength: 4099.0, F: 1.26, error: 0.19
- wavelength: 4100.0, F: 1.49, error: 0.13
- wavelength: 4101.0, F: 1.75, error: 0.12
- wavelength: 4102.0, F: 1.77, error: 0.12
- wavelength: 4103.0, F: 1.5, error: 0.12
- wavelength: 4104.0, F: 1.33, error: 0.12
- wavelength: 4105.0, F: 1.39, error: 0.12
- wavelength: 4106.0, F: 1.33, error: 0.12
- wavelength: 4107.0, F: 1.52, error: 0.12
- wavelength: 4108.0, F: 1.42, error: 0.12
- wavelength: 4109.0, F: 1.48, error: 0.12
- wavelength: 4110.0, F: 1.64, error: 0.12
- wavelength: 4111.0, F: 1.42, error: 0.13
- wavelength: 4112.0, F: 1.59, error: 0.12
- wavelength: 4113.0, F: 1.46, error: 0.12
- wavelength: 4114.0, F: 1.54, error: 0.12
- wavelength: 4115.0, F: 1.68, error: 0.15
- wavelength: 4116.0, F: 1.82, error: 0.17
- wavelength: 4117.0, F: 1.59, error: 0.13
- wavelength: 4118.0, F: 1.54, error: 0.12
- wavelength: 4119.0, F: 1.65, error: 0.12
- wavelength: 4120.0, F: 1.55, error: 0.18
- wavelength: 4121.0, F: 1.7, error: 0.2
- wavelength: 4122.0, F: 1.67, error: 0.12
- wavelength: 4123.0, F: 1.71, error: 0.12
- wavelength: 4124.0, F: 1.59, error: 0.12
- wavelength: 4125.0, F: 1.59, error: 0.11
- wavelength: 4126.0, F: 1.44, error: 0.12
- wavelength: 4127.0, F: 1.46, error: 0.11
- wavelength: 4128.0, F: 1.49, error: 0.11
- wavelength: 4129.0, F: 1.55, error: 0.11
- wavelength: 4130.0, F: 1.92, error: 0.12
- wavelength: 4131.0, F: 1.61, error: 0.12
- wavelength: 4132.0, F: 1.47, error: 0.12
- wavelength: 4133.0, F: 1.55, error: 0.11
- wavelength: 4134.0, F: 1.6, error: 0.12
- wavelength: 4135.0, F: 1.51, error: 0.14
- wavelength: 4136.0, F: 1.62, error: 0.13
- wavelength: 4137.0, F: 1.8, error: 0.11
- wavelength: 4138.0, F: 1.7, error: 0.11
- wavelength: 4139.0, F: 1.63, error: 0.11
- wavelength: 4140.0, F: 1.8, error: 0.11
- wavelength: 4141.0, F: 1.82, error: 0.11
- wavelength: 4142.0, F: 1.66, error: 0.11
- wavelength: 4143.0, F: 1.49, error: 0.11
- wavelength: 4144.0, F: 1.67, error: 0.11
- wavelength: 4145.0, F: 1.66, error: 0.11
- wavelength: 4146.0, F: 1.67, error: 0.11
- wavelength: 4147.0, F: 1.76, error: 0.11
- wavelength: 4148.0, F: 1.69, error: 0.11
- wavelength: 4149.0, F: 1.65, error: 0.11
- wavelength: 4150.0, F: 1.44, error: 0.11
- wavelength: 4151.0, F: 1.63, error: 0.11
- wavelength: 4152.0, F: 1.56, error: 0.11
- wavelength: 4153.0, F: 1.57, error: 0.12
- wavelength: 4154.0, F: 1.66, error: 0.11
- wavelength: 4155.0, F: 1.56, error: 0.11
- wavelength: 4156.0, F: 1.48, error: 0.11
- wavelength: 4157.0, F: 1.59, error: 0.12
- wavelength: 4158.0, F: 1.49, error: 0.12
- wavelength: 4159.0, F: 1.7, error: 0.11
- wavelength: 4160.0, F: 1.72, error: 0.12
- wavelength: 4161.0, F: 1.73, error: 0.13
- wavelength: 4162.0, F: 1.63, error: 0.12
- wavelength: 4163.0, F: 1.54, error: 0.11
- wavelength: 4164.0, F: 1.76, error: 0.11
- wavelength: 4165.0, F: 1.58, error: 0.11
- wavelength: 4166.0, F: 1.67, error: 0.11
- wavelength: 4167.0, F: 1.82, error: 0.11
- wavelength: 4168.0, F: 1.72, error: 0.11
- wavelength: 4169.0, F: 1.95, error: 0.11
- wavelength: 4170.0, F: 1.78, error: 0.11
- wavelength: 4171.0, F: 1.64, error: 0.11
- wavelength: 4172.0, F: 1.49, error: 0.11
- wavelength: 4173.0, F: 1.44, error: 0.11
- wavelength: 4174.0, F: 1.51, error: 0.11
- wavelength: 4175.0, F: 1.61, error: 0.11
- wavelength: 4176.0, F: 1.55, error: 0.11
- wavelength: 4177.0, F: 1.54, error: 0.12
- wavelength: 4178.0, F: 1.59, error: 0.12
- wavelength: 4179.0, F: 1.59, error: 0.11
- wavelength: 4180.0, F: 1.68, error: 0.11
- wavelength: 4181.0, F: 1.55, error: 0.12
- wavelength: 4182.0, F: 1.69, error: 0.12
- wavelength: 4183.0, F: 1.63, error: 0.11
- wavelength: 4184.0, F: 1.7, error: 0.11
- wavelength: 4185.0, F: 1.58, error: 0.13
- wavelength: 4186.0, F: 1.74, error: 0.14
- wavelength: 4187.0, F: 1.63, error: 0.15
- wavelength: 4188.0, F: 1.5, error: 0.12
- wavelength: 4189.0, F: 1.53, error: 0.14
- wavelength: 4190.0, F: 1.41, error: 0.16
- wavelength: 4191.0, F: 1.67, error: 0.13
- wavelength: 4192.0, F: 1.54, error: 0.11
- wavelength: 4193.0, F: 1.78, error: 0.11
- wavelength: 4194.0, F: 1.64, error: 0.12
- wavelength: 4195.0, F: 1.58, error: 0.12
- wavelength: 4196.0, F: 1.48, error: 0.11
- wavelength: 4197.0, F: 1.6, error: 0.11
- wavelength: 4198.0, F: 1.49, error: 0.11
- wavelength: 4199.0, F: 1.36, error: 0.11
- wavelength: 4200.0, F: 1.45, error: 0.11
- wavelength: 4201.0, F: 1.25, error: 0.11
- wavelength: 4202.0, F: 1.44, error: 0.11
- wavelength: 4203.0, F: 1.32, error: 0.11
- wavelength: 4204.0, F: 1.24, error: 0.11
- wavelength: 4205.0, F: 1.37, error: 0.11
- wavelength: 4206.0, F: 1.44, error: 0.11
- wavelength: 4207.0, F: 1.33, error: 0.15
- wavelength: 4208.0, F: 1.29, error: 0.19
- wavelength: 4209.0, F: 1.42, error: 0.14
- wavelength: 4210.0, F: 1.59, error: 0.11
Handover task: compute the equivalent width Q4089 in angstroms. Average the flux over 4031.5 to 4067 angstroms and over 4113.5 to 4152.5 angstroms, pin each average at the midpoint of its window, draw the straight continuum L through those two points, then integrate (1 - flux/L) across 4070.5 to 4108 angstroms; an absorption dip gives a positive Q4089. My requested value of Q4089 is 2.14 angstroms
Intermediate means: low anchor 1.57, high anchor 1.63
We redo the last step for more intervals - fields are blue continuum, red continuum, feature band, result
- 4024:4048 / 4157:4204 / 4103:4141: 0.3 angstroms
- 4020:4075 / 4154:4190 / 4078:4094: 0.5 angstroms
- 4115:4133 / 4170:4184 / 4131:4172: -1.2 angstroms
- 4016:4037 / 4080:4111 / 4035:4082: 0.8 angstroms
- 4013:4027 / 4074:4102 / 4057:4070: -0.2 angstroms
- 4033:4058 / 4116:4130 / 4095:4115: 1.2 angstroms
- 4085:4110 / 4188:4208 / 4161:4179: -1.9 angstroms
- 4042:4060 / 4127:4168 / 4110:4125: 0.0 angstroms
